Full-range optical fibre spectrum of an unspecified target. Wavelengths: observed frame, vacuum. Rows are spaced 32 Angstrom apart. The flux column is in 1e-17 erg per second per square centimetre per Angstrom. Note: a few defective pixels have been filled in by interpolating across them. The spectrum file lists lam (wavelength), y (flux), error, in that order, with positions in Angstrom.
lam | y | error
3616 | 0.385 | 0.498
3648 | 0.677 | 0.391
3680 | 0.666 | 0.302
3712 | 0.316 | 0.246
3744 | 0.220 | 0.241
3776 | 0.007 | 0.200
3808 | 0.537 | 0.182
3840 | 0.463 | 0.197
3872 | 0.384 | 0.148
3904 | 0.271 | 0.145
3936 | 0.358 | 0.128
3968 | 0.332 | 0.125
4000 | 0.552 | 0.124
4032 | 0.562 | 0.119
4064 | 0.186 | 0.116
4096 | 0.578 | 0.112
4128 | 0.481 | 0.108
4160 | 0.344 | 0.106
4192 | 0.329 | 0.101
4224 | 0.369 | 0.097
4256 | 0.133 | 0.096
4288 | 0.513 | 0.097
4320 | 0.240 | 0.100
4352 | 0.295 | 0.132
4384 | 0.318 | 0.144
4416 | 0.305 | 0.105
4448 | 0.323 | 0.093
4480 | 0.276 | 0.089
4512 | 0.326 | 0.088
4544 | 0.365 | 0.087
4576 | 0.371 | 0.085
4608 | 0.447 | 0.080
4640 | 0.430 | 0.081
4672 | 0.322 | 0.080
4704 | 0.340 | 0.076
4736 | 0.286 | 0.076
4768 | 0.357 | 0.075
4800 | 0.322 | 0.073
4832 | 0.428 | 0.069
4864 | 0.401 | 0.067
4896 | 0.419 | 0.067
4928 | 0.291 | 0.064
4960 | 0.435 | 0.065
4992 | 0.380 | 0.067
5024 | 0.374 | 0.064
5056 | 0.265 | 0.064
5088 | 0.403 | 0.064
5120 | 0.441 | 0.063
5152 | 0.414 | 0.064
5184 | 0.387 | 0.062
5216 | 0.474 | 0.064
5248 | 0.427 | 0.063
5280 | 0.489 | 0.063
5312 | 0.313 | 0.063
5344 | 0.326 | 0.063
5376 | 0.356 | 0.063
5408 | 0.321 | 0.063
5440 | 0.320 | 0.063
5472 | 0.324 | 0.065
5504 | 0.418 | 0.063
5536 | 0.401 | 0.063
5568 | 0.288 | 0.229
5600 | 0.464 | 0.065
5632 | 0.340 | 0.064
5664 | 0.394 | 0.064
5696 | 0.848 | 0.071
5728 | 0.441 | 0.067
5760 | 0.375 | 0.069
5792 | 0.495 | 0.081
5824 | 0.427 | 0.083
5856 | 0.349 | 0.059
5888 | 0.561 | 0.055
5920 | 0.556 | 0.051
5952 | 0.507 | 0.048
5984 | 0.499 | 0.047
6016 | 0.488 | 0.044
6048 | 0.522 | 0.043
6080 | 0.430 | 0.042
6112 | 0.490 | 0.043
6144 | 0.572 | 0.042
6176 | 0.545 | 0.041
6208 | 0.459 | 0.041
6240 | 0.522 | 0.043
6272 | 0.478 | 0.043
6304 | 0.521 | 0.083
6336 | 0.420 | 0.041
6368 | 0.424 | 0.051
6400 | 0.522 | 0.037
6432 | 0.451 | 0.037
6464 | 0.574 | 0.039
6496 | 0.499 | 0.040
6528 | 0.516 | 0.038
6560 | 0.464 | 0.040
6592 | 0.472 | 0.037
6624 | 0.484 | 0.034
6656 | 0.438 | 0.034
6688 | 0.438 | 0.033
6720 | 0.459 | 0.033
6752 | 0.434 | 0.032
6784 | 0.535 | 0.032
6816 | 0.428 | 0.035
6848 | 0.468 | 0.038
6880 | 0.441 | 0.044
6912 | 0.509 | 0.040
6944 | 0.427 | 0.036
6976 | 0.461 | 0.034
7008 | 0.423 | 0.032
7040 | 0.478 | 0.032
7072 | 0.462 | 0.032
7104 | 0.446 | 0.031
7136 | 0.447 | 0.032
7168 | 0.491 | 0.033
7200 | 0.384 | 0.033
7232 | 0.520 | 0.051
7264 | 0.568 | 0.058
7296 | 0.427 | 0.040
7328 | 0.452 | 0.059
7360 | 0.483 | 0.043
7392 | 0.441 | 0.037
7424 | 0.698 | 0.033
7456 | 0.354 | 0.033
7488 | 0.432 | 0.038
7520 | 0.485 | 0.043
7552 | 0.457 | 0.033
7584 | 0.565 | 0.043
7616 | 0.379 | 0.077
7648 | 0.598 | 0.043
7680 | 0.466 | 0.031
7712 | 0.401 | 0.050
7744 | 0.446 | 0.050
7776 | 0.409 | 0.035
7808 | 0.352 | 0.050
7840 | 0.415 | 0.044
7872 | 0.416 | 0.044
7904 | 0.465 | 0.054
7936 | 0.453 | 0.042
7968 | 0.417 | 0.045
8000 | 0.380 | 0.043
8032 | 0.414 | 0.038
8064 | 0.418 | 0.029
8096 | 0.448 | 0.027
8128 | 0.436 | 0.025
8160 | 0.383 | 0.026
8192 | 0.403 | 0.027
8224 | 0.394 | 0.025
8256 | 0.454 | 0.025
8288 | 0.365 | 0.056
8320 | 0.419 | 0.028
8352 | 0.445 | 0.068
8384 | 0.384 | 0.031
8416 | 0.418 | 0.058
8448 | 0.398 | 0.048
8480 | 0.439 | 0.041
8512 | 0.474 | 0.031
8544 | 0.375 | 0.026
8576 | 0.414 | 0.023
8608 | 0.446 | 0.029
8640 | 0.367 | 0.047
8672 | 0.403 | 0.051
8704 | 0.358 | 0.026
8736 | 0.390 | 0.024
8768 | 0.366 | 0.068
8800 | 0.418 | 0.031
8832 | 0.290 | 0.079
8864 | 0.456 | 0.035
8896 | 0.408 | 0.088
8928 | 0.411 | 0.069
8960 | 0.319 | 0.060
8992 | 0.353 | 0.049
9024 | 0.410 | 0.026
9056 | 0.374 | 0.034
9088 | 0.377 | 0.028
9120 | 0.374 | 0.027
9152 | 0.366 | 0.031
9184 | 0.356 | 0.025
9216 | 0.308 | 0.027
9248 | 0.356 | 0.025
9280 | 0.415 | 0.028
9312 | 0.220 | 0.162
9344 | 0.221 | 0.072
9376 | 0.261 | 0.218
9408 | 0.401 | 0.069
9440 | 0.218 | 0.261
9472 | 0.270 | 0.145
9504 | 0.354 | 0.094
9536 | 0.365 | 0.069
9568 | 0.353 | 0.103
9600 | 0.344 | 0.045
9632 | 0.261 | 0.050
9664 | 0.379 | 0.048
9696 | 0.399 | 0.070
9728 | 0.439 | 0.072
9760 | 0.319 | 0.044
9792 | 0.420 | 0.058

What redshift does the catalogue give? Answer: 0.528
